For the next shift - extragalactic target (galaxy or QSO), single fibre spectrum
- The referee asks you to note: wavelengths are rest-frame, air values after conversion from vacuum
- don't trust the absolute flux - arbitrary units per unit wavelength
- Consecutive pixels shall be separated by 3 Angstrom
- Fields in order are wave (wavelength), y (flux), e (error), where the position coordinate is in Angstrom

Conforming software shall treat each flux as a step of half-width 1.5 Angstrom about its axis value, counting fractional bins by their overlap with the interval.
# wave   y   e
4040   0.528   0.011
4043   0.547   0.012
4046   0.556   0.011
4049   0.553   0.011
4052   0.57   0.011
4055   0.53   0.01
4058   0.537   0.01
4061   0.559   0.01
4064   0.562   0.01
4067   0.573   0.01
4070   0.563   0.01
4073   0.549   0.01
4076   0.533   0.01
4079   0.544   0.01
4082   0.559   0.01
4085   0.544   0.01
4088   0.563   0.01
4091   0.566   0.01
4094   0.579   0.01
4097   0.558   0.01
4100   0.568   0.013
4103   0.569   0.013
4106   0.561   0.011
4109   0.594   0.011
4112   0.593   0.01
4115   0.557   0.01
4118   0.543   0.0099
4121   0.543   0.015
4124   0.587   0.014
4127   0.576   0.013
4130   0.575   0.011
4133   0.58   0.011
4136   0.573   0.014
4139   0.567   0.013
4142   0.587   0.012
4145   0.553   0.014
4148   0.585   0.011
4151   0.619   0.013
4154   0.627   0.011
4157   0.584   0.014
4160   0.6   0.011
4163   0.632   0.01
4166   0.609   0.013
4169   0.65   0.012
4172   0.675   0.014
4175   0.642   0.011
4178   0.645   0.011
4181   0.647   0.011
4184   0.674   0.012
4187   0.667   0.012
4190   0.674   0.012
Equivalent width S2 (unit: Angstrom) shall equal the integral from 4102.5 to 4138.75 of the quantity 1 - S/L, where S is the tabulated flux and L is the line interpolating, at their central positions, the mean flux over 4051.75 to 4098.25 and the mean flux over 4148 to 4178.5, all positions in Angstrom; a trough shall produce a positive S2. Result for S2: 1.3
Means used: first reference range 0.555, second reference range 0.626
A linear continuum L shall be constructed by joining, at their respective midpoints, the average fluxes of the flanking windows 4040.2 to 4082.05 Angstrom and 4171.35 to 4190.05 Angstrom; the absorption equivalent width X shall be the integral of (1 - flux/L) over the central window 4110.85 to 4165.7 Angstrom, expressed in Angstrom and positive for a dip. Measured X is 3.4 Angstrom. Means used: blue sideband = 0.552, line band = 0.583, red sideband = 0.659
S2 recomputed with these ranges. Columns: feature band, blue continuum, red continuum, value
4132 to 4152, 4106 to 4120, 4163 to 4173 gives 0.91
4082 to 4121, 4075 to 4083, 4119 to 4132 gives -0.57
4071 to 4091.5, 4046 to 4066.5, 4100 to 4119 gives 0.38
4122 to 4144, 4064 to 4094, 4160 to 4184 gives 1.08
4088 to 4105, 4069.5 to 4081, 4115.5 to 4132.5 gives -0.39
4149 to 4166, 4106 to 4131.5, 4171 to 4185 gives 0.40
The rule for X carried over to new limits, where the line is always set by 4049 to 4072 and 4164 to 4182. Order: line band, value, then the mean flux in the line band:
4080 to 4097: 0.5 Angstrom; 0.561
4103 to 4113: 0.2 Angstrom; 0.58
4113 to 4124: 0.8 Angstrom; 0.555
